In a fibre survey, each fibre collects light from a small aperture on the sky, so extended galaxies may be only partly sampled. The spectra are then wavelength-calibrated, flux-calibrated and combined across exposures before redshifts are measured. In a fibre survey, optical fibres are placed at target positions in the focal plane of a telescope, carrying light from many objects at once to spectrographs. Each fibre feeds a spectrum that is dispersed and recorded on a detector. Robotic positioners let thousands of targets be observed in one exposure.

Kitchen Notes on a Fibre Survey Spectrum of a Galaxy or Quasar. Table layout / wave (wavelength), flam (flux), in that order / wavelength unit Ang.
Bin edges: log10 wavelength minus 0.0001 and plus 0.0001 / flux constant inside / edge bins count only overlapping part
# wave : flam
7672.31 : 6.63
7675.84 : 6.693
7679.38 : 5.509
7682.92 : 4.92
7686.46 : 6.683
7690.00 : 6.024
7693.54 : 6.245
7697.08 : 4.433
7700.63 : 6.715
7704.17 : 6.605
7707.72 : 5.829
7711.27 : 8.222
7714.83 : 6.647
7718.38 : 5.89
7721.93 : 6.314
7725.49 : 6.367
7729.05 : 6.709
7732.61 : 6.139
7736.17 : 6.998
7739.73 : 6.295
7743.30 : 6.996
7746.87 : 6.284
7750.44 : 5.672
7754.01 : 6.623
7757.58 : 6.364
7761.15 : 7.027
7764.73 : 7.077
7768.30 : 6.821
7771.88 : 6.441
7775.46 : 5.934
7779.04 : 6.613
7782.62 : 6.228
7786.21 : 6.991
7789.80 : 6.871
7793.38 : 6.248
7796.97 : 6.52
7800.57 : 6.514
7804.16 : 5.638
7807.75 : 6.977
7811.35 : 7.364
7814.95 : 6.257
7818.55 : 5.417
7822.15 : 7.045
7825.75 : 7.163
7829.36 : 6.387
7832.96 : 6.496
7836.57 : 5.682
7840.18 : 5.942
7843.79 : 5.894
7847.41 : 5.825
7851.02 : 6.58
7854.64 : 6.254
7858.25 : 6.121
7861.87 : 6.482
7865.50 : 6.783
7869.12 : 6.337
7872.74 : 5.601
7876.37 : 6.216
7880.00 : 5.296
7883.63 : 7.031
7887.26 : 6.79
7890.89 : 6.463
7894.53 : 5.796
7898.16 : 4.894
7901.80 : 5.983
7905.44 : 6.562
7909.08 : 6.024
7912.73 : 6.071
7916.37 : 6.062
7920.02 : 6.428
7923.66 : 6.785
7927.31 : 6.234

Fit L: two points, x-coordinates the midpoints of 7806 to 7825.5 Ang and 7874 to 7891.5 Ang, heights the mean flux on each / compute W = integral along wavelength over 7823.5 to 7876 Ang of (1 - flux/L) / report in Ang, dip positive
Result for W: 1.9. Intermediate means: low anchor 6.65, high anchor 6.33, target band 6.26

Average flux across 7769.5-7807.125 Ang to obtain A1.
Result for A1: 6.42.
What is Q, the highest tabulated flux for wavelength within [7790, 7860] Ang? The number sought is 7.364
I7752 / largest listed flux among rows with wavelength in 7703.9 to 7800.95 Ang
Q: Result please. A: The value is 8.222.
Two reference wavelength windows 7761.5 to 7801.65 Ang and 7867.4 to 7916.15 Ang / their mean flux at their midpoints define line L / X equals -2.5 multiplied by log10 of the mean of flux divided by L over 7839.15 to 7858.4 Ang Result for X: 0.03 mag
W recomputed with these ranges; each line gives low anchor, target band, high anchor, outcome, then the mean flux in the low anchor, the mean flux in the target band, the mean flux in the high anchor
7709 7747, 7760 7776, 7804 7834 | -0.2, 6.63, 6.7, 6.58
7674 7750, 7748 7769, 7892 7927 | -1.1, 6.3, 6.58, 6.08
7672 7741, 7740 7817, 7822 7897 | -3.2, 6.29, 6.54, 6.27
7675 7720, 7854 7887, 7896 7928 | -0.7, 6.18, 6.26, 6.11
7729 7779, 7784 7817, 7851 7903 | -1.0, 6.52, 6.58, 6.16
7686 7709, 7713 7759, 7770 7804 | -1.4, 6.05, 6.41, 6.44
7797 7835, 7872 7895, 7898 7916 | -0.3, 6.52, 6.22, 6.01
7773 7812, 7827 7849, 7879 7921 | 1.0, 6.51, 6.07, 6.13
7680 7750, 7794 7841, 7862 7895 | -1.0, 6.31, 6.42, 6.29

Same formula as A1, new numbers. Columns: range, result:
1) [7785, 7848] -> 6.41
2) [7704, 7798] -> 6.54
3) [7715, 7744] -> 6.46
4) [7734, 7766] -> 6.58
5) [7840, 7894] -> 6.24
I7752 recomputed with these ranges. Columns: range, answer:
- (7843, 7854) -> 6.58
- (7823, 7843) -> 7.163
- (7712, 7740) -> 6.998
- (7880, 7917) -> 7.031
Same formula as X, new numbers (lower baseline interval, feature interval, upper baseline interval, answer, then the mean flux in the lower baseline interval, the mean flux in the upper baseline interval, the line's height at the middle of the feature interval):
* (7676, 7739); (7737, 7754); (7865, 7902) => -0.027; 6.26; 6.09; 6.23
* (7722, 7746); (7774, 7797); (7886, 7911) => -0.016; 6.55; 6.06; 6.4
